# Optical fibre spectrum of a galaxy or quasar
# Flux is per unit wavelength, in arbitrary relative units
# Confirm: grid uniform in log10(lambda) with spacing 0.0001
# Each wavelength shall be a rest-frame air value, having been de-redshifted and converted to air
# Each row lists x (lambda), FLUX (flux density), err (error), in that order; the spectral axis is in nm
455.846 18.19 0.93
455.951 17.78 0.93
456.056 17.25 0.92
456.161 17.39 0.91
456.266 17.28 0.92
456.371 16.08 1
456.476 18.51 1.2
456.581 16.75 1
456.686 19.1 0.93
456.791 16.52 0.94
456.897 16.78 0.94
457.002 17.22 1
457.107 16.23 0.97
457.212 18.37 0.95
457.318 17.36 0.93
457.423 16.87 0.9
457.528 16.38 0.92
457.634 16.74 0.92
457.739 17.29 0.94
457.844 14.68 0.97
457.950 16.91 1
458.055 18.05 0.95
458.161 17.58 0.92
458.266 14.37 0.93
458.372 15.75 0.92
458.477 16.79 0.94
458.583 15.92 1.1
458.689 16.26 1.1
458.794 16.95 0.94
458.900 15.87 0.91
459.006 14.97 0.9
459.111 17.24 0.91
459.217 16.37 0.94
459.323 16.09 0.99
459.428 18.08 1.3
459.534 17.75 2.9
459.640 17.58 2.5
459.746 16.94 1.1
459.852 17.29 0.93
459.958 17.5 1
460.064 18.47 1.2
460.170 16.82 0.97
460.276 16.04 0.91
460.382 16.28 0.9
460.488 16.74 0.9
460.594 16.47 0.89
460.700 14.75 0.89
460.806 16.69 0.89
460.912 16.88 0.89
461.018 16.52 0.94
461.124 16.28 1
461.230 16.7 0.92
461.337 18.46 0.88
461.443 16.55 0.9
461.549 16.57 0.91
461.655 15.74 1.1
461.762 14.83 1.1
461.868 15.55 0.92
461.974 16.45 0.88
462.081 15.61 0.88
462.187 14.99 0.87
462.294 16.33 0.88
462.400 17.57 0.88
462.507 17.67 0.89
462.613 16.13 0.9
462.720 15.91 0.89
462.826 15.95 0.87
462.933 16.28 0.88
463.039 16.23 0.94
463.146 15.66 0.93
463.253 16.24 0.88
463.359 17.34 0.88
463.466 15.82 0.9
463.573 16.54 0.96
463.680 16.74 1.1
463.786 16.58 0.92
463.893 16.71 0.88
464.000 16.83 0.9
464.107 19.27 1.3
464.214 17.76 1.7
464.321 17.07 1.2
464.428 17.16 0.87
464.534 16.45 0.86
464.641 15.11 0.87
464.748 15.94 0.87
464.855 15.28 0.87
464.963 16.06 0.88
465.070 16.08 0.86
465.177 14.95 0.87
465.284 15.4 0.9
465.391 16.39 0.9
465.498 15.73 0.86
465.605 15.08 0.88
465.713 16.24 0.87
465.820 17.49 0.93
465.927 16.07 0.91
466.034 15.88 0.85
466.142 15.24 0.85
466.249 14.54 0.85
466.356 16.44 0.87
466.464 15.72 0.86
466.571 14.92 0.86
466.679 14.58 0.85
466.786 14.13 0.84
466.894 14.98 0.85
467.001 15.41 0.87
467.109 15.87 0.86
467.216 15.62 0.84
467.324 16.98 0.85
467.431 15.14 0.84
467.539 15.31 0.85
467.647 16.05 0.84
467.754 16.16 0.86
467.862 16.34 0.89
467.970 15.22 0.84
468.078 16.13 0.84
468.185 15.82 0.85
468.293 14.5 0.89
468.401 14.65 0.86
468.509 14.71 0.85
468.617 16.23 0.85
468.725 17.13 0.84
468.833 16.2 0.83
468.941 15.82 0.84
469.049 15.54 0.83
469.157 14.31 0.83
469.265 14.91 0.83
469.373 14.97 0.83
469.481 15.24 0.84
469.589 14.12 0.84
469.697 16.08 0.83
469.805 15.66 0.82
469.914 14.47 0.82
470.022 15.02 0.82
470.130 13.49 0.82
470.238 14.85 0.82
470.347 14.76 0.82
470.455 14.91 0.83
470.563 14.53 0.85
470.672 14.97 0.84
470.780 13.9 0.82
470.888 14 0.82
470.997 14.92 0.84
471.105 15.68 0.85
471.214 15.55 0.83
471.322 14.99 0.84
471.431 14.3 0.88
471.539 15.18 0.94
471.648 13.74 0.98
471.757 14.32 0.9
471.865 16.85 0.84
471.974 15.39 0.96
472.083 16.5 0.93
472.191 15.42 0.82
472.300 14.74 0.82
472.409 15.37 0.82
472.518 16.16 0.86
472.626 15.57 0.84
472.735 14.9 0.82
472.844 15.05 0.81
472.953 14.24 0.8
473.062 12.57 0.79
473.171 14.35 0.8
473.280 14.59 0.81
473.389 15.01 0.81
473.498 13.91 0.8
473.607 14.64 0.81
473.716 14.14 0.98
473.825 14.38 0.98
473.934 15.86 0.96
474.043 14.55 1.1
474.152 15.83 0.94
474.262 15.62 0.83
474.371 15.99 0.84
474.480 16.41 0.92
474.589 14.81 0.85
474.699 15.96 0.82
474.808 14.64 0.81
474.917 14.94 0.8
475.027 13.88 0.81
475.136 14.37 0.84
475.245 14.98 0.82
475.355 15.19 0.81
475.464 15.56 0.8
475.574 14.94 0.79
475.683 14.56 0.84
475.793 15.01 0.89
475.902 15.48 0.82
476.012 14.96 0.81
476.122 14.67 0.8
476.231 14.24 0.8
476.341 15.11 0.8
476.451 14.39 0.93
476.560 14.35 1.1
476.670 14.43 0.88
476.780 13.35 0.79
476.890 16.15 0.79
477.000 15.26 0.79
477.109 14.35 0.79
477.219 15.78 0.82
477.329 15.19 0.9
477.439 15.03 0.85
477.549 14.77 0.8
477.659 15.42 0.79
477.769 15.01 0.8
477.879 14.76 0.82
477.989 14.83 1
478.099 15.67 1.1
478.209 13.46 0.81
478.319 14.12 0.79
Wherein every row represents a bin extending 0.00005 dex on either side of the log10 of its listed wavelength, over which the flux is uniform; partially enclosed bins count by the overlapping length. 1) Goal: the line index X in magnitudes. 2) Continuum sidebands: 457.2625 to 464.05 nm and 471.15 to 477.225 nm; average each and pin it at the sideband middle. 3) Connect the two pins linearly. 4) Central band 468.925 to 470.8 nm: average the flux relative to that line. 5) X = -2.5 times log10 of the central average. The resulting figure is 0.04 mag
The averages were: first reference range 16.5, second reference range 14.9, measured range 14.9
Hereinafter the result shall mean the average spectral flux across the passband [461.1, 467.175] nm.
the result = 16.1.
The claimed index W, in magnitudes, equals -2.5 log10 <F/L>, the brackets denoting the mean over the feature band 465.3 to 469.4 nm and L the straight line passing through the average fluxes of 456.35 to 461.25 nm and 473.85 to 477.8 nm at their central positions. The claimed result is 0.02 mag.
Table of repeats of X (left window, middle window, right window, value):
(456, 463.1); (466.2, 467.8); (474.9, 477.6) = 0.03 mag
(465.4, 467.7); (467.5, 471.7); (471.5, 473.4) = 0.01 mag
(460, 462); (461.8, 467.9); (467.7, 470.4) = -0.01 mag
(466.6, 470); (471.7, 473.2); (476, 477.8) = 0.00 mag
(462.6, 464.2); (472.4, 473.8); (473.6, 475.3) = 0.05 mag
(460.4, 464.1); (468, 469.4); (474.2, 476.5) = 0.02 mag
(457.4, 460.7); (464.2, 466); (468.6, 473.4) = -0.02 mag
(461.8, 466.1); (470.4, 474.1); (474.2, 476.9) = 0.03 mag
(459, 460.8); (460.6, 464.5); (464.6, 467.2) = -0.02 mag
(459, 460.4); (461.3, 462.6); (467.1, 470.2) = 0.02 mag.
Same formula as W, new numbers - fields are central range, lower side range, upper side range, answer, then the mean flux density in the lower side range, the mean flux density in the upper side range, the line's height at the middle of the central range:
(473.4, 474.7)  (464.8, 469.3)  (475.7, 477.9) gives 0.00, 15.6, 14.9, 15.1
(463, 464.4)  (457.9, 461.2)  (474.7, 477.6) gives -0.04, 16.7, 14.9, 16.2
